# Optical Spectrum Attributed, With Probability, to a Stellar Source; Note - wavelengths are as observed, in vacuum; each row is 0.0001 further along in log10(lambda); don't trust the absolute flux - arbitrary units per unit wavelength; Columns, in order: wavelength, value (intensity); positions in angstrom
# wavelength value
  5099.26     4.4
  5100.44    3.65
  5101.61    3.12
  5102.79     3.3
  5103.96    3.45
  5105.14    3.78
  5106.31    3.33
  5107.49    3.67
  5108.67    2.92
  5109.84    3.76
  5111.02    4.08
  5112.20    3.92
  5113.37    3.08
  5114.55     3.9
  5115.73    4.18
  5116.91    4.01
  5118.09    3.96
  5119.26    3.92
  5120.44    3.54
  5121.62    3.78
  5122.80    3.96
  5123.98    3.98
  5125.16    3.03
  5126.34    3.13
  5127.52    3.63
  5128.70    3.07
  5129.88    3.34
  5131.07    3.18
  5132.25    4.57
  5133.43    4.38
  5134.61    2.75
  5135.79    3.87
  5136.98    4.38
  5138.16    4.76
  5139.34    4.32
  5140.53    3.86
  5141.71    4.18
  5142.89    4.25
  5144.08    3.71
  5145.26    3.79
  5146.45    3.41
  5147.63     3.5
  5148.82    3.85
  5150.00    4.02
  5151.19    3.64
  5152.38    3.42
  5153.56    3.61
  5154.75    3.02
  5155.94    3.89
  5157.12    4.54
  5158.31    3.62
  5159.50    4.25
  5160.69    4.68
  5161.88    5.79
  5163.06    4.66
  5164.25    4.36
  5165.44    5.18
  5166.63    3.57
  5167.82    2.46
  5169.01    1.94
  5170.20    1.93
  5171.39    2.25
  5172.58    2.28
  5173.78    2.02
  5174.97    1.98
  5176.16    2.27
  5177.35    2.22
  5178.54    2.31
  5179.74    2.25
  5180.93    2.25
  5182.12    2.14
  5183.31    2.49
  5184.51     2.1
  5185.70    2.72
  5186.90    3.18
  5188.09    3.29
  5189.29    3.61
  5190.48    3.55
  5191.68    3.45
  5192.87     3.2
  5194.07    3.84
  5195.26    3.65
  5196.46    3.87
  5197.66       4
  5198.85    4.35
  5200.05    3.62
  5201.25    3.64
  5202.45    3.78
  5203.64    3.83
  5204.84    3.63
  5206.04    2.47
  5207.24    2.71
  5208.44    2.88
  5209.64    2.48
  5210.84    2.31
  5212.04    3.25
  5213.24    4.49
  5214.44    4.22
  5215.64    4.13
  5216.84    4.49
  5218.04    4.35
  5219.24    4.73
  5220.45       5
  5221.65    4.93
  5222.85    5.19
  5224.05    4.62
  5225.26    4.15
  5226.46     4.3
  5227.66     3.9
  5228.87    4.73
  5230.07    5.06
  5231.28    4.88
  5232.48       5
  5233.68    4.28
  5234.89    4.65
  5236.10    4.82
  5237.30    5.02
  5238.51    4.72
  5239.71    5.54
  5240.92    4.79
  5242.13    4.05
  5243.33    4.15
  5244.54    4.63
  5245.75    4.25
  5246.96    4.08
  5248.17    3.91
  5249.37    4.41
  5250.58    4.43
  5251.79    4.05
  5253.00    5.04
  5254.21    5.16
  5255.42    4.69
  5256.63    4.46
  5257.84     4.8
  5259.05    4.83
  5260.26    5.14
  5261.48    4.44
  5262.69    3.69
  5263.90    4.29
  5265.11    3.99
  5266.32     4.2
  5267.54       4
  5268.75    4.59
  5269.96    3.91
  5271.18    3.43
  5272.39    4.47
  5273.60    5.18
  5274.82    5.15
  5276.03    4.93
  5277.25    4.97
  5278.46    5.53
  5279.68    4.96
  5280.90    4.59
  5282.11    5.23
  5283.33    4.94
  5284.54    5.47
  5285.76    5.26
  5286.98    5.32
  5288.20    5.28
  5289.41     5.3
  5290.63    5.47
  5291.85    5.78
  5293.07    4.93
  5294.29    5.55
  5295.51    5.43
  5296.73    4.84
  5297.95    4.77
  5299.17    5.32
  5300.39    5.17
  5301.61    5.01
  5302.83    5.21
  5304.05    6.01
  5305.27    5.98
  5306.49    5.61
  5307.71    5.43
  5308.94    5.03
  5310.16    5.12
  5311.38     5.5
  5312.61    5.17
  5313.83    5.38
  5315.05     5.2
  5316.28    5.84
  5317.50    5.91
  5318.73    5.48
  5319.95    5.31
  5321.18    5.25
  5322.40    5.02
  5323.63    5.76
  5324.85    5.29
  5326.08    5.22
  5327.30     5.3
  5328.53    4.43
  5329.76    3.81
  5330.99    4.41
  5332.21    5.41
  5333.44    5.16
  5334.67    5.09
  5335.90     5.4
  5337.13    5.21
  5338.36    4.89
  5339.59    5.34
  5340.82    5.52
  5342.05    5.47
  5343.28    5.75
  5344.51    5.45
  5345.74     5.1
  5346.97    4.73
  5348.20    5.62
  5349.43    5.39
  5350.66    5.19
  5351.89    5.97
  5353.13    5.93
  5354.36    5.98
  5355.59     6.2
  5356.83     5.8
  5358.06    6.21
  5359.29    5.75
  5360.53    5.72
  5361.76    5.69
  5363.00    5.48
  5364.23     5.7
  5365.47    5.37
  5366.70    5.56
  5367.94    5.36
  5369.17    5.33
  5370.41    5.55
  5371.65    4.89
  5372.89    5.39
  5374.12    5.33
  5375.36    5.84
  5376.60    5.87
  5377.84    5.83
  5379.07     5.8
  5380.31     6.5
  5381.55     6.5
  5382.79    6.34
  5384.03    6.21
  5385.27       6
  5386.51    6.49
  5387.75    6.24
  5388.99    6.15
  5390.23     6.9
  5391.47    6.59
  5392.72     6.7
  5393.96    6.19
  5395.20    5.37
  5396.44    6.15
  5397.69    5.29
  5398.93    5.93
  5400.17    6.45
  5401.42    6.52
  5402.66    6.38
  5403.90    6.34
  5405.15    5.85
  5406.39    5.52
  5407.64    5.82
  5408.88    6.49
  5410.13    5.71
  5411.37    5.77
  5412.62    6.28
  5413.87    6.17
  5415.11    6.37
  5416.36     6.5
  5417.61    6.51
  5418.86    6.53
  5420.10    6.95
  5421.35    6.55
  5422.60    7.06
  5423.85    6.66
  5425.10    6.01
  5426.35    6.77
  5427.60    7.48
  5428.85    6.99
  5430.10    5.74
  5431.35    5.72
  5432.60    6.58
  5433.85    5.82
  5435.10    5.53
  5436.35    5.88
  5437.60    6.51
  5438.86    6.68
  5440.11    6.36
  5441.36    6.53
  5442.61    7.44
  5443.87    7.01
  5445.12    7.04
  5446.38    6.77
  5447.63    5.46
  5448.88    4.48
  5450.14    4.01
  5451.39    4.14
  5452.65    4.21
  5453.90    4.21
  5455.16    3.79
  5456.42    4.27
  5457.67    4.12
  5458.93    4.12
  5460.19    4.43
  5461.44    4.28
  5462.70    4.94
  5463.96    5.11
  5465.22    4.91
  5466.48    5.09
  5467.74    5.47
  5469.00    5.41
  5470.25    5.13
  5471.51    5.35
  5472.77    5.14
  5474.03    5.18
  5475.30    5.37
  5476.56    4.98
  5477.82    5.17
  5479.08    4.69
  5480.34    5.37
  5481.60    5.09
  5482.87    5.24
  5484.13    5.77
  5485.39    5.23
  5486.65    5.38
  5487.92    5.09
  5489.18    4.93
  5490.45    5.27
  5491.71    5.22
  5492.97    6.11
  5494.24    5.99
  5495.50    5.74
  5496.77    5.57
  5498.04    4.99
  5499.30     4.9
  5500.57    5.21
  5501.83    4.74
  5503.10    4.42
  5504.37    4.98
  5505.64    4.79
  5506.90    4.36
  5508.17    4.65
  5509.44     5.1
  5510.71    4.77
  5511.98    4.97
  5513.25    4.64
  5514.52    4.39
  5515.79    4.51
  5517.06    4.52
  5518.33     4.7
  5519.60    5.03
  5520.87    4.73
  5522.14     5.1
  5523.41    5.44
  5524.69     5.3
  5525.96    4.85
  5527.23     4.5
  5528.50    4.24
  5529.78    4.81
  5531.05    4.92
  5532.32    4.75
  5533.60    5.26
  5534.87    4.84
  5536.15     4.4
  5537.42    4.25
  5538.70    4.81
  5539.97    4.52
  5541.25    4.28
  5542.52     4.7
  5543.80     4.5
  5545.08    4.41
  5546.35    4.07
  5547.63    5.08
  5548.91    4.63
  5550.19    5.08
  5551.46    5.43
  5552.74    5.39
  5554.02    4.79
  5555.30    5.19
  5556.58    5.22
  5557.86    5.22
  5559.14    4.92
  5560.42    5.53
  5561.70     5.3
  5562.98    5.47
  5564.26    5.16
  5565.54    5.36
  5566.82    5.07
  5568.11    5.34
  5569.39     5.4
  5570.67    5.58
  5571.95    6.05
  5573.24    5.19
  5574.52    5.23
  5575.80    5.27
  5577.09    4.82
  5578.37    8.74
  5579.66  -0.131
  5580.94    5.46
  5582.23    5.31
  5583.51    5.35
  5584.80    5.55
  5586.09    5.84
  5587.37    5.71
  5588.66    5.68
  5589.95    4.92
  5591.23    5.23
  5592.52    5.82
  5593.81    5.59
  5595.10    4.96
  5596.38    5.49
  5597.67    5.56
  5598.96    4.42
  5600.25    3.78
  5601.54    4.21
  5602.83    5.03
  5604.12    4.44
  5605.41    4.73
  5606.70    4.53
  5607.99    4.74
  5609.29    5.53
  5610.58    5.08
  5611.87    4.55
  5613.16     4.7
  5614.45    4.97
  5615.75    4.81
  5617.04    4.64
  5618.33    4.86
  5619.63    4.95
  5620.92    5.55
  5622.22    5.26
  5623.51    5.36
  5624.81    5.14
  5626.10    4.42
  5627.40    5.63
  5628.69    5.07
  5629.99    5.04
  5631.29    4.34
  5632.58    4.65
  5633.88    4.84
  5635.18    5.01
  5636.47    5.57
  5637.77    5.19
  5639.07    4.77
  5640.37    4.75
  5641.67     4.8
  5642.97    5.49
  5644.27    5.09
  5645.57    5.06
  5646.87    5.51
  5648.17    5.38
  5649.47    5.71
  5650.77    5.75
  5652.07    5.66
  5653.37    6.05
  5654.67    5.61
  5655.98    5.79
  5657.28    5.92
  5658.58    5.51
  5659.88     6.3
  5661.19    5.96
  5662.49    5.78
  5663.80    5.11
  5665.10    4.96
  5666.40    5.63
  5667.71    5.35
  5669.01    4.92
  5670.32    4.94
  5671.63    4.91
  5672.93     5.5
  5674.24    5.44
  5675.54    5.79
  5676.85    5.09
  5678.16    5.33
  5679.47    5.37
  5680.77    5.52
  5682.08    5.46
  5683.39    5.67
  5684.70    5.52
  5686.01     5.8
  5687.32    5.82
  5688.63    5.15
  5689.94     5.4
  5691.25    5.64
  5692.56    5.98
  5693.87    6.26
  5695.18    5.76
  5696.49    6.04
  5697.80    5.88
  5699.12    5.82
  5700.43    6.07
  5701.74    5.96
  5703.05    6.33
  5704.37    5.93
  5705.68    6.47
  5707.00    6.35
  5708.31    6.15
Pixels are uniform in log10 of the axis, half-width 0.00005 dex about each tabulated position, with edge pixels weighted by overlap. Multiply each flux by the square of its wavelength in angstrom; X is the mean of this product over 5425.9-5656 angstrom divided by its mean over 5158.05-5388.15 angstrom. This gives 1.21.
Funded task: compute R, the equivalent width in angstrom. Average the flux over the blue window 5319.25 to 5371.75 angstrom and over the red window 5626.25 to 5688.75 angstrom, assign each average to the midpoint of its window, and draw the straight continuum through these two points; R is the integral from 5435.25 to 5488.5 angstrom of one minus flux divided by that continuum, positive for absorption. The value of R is 1.1 angstrom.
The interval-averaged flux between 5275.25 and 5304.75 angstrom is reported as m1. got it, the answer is 5.22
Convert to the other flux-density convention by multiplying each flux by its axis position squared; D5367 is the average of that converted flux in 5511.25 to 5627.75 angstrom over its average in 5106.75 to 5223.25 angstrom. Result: 1.6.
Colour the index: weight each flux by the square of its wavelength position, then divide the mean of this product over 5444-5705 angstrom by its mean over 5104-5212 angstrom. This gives 1.74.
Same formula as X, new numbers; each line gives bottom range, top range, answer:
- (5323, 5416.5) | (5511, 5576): 0.92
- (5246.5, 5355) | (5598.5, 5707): 1.20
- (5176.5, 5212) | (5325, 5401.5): 1.95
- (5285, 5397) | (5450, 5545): 0.93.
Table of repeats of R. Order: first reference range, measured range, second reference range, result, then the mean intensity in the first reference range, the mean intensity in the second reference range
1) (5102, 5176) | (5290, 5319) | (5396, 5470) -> -3.1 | 3.64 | 5.81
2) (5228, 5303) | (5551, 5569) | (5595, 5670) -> -0.6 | 4.77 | 5.14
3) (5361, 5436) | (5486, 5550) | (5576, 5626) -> 7.0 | 6.09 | 5.03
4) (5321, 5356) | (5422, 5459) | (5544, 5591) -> -4.0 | 5.28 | 5.18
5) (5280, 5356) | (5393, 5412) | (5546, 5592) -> -2.6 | 5.31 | 5.22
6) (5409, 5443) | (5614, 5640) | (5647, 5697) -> 3.3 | 6.41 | 5.57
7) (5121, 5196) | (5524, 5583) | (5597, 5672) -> -1.6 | 3.43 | 5.13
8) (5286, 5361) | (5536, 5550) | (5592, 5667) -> 1.8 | 5.36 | 5.16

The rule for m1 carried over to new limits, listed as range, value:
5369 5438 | 6.16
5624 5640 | 4.97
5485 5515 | 5.06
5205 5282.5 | 4.4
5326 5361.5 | 5.37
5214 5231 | 4.57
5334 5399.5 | 5.74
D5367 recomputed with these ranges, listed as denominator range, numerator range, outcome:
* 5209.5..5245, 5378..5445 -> 1.52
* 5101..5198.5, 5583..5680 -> 1.78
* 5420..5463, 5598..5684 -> 0.97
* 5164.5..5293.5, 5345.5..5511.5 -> 1.50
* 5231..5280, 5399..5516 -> 1.30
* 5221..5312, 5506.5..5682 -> 1.19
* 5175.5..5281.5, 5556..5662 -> 1.47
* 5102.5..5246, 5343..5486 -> 1.68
